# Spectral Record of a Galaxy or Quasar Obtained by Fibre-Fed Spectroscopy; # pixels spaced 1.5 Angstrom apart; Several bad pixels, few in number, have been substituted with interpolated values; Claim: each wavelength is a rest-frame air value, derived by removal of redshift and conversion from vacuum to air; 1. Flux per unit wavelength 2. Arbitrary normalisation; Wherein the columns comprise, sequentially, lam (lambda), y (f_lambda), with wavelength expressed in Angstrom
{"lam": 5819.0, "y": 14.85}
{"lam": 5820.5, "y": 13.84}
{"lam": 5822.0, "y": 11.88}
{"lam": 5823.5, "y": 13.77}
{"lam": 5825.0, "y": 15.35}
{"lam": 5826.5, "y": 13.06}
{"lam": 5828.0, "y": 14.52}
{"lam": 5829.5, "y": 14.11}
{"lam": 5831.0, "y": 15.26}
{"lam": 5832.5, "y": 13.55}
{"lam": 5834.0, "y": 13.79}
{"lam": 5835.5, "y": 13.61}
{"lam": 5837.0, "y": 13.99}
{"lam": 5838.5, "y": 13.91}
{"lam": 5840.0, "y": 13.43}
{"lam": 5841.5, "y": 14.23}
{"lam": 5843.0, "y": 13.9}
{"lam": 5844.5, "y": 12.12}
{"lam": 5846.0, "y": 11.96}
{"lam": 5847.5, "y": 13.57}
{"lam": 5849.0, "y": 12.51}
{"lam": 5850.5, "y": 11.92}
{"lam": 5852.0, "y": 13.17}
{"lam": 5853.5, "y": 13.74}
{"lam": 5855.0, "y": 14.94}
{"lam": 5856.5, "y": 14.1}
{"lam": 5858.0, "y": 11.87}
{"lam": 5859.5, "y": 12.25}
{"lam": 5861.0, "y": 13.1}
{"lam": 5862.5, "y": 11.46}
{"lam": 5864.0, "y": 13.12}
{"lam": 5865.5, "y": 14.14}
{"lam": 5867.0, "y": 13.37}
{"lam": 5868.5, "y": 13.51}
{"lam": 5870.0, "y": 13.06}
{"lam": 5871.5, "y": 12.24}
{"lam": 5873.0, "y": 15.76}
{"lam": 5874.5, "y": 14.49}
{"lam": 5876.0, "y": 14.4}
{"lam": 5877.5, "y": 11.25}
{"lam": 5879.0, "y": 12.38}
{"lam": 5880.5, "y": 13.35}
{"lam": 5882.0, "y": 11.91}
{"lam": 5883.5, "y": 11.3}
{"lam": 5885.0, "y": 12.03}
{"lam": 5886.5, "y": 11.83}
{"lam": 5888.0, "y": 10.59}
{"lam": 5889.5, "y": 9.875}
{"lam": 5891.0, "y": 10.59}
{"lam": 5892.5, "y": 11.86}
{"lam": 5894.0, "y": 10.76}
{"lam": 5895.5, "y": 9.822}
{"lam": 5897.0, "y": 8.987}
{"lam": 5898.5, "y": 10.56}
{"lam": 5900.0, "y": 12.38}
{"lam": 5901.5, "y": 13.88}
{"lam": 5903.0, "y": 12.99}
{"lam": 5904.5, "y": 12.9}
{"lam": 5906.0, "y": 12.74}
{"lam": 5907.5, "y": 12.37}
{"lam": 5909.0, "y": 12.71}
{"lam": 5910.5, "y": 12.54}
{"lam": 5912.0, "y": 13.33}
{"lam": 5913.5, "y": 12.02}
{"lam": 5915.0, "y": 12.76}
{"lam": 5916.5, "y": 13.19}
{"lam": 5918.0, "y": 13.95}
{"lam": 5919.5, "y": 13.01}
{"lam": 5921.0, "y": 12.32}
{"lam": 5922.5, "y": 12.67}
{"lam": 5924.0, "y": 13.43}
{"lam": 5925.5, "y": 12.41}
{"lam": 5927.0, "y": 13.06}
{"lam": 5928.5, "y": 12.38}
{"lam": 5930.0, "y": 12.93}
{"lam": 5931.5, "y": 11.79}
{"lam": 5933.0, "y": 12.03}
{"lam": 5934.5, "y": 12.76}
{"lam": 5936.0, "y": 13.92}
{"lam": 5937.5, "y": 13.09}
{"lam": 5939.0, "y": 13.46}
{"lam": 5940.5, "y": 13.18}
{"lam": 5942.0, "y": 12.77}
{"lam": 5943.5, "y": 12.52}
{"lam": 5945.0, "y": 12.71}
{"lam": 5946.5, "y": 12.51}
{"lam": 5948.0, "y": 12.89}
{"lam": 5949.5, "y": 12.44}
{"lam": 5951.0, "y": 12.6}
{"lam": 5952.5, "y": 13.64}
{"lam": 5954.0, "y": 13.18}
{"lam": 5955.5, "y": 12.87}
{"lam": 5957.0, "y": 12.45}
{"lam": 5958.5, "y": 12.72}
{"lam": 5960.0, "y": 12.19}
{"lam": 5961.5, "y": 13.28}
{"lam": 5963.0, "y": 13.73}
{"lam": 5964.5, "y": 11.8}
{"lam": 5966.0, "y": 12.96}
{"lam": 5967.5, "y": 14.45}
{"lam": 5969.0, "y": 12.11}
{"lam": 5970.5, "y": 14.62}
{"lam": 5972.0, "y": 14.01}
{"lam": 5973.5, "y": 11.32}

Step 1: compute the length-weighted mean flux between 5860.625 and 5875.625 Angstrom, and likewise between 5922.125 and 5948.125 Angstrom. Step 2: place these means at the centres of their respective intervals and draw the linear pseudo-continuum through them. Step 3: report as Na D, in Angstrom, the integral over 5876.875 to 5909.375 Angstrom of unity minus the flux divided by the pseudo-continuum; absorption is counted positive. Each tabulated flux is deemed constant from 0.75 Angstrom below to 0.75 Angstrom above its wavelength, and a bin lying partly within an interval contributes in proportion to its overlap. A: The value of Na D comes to 3.8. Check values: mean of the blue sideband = 13.5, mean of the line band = 11.7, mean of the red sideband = 12.8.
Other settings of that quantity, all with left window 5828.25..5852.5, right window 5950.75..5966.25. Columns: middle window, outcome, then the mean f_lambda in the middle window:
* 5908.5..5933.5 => 0.6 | 12.7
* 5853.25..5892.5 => 1.8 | 12.7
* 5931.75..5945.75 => 0.1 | 12.9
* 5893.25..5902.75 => 1.4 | 11.2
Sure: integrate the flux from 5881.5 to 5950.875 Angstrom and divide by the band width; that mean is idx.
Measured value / 12.3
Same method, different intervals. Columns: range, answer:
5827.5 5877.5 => 13.4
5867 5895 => 12.3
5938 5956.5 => 12.9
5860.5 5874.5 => 13.4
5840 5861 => 13.1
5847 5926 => 12.6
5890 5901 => 10.8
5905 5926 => 12.8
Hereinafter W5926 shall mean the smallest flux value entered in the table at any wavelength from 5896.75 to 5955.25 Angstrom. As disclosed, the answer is 8.987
